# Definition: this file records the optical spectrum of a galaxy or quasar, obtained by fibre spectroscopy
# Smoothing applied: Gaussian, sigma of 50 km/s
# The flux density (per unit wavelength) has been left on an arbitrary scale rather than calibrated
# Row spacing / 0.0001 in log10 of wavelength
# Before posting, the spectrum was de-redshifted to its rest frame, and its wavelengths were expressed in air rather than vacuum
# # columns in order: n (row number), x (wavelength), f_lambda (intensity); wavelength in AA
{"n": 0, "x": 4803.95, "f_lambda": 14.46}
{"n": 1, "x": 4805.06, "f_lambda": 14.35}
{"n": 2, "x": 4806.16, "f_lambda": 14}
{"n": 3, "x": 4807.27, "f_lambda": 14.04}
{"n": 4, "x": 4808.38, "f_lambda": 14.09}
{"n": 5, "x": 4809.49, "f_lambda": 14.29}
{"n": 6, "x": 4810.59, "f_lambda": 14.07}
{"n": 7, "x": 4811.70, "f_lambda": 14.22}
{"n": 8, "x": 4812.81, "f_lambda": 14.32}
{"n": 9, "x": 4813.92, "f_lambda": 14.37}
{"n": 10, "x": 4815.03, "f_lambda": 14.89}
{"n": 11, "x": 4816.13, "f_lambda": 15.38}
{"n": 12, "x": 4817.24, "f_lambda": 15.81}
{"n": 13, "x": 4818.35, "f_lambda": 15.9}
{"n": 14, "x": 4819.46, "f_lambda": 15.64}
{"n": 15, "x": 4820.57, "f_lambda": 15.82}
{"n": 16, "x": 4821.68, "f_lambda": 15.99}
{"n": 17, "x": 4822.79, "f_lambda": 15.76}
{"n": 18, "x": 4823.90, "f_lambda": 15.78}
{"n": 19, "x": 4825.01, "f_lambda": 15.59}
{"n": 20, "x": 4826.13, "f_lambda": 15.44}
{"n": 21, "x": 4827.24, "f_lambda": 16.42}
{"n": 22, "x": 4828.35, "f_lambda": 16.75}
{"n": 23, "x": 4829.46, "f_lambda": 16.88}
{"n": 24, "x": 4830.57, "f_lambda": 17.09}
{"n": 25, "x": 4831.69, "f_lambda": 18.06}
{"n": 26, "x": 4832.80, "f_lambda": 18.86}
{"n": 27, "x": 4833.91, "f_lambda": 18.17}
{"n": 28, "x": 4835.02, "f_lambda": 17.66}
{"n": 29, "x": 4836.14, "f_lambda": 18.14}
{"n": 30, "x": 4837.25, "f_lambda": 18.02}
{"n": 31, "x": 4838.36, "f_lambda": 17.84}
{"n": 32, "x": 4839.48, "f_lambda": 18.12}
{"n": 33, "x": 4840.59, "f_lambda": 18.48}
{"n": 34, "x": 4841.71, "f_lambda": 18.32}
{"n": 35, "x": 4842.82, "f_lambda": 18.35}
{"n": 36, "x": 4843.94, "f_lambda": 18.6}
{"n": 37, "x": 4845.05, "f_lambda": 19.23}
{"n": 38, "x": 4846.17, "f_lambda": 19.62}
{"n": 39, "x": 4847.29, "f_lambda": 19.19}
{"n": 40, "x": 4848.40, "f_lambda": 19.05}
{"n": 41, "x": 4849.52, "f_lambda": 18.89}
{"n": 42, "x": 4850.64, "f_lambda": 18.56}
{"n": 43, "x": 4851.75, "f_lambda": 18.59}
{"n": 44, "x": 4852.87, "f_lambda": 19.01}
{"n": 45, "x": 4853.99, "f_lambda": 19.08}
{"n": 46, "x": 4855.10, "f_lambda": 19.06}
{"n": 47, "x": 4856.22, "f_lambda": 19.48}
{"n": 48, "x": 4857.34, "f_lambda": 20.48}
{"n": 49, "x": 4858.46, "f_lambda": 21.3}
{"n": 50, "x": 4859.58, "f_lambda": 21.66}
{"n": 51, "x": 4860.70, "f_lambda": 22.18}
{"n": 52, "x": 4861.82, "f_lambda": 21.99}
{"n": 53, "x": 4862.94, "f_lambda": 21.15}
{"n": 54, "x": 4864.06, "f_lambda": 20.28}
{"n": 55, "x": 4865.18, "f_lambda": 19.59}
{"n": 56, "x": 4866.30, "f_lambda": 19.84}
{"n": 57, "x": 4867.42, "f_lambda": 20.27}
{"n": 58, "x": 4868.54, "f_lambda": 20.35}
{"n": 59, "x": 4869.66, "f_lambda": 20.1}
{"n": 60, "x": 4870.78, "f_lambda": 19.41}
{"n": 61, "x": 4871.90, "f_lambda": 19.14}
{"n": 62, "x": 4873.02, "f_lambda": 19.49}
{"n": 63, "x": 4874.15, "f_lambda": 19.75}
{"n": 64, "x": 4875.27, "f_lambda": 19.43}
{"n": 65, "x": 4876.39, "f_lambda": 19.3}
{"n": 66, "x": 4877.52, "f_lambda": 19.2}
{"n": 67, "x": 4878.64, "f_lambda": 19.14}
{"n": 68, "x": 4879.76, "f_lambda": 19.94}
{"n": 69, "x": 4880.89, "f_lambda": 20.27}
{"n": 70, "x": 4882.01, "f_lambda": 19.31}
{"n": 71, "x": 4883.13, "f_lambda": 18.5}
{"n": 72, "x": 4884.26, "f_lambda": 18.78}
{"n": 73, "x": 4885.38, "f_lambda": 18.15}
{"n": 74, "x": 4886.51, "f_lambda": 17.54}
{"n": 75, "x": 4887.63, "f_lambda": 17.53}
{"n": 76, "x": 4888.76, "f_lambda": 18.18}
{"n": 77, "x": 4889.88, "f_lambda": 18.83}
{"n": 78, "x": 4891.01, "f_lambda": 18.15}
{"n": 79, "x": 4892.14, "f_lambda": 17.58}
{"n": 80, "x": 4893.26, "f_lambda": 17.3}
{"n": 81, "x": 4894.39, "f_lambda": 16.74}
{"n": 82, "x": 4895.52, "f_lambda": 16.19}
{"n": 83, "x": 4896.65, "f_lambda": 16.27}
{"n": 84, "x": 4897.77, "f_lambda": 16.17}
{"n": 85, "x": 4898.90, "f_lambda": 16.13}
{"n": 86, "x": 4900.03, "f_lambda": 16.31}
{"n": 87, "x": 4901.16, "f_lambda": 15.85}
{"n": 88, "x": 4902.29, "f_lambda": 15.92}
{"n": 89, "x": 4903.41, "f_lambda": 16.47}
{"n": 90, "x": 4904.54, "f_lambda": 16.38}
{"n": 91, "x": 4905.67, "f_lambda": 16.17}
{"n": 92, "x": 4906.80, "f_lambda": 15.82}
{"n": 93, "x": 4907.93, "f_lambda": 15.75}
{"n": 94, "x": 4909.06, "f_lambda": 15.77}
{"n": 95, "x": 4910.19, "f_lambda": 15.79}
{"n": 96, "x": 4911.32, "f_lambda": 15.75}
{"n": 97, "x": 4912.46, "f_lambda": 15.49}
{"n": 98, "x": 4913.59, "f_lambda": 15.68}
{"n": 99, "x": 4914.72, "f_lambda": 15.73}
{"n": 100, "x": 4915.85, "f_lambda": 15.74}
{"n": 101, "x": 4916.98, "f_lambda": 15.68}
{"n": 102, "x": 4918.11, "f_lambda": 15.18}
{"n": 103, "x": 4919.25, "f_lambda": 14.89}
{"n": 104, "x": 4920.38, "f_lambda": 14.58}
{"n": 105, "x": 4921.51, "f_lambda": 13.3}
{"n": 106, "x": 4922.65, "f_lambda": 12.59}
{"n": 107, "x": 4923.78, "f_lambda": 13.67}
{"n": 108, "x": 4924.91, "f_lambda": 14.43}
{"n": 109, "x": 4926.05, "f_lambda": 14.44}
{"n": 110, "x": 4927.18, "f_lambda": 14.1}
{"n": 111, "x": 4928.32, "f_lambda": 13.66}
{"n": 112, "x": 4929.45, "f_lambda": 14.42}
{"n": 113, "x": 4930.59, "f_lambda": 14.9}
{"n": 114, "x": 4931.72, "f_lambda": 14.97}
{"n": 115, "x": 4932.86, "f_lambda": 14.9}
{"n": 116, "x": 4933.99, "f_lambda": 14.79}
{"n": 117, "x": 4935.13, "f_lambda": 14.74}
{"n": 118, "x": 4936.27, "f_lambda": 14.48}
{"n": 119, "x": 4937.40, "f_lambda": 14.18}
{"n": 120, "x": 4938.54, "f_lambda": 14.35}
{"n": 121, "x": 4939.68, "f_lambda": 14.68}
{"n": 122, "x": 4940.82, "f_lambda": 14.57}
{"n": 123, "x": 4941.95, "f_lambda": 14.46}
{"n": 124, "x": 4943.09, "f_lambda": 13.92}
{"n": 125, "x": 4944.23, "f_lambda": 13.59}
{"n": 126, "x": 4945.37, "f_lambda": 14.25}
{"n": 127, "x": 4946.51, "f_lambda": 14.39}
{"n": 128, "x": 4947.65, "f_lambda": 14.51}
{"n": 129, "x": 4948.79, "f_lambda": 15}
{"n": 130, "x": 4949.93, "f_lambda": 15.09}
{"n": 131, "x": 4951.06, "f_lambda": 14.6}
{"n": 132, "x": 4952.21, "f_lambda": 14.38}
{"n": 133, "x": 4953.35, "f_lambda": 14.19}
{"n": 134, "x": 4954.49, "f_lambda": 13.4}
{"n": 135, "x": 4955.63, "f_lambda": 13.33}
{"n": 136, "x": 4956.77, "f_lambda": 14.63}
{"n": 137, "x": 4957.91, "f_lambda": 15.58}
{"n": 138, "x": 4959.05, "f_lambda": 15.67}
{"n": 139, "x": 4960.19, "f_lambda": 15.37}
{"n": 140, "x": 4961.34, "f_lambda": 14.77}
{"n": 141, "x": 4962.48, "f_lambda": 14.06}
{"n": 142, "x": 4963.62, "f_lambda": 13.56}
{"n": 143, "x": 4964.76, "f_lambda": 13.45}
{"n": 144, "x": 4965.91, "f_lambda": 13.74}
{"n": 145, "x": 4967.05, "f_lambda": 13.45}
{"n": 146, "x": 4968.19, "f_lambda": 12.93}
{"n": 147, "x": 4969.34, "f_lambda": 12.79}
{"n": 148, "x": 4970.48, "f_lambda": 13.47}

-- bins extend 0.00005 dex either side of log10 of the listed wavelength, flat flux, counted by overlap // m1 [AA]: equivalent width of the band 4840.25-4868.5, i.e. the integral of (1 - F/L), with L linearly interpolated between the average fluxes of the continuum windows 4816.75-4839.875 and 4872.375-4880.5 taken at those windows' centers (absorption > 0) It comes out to -2.2 AA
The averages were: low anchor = 16.8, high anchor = 19.5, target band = 19.7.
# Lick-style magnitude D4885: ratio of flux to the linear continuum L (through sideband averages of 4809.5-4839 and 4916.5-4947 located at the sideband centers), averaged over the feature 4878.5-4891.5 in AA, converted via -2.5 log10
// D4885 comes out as -0.225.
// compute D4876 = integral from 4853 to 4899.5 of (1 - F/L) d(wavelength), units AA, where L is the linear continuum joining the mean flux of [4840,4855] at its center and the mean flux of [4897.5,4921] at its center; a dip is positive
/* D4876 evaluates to -4.4 AA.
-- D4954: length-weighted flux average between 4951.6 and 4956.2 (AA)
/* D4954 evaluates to 13.8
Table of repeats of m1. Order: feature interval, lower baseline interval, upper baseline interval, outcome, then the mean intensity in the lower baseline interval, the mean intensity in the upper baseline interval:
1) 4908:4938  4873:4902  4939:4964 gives 2.37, 18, 14.5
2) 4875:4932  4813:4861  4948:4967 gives -1.63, 17.8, 14.4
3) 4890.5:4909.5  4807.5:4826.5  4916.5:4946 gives -2.39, 15.1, 14.4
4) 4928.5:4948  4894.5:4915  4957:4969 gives 0.69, 16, 14.2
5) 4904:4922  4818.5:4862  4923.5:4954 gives -0.07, 18.2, 14.4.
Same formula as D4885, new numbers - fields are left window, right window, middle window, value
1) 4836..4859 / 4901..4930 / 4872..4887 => -0.120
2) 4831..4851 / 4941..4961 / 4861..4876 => -0.150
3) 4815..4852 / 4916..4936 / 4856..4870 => -0.248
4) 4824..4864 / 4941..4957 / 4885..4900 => -0.037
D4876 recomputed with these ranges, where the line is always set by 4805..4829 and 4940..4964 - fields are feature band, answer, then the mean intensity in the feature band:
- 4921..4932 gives 0.4 AA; 14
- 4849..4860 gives -3.4 AA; 19.6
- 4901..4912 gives -1.0 AA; 16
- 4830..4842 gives -2.4 AA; 18.1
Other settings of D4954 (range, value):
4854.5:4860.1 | 20.4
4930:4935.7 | 14.9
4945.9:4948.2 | 14.4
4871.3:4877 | 19.4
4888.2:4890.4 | 18.5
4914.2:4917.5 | 15.7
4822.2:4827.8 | 15.8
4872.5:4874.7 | 19.6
